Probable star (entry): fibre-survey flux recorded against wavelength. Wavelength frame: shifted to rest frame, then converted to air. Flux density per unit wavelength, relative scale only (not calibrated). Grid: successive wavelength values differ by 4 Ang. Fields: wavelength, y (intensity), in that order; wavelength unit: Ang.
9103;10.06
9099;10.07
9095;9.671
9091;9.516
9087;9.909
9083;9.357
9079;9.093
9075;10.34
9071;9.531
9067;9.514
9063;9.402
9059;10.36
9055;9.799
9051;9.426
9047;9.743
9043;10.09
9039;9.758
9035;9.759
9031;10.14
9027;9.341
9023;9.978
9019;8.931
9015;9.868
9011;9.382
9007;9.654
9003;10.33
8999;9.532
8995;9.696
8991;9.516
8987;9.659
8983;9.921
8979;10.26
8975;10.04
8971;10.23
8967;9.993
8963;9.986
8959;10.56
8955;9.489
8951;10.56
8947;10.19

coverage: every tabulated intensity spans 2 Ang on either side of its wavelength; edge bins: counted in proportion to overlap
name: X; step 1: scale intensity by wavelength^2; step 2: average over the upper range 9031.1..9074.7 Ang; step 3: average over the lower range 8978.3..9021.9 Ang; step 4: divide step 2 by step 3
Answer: 1.0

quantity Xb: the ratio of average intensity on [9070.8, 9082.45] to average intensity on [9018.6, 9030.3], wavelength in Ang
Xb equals 1.0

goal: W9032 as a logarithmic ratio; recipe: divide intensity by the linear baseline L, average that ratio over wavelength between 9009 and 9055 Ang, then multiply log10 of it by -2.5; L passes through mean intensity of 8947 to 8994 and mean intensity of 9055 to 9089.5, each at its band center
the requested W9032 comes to 0.02 mag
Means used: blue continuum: 10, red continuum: 9.69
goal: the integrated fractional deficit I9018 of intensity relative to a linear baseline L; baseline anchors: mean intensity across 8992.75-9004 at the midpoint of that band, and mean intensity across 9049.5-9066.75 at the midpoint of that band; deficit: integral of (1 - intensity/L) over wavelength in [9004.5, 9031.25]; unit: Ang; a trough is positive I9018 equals 0.5 Ang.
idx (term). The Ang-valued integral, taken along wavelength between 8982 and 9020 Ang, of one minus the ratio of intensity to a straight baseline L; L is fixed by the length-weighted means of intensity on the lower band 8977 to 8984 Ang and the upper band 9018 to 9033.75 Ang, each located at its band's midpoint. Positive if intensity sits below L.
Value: 0.93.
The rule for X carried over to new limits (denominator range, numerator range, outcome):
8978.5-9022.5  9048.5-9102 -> 1.02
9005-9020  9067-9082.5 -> 1.03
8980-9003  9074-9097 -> 1.01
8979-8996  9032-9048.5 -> 1.02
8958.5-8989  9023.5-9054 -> 0.98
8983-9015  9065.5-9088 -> 1.01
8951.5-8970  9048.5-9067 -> 0.99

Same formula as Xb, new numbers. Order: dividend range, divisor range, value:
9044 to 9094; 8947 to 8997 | 0.97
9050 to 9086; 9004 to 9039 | 1.00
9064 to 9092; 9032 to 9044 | 0.97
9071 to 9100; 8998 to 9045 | 0.99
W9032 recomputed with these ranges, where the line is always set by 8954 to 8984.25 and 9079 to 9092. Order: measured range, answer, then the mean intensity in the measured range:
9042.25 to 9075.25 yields -0.012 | 9.76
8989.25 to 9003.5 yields 0.026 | 9.71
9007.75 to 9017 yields 0.027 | 9.63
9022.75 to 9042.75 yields -0.003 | 9.81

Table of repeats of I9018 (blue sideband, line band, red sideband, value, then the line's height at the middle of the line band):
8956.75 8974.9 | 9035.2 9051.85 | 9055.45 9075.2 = 0.15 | 9.87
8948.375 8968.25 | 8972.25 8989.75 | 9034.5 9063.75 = 0.15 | 10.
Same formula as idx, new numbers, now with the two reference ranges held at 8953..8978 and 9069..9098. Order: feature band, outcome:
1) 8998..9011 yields 0.2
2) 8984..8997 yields 0.4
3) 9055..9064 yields -0.2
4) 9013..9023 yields 0.4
